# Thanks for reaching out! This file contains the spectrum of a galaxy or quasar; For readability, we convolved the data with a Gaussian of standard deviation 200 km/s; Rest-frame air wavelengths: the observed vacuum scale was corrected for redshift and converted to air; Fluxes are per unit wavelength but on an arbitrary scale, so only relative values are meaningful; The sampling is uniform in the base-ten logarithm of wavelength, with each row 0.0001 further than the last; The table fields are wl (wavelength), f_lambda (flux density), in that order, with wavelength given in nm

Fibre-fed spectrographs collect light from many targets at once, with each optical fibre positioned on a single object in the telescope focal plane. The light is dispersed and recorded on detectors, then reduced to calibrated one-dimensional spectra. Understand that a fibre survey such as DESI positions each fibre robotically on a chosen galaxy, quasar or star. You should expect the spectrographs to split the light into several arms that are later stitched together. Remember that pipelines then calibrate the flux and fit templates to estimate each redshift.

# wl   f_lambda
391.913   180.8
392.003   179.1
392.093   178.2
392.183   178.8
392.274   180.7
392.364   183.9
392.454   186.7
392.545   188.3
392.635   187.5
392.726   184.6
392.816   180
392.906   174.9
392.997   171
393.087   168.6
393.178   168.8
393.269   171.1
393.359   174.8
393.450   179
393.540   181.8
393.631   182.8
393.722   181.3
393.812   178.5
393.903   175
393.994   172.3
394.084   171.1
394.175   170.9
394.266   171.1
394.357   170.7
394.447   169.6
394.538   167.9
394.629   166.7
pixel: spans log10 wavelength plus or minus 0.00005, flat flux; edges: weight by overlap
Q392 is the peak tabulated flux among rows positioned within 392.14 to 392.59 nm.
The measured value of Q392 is 188.3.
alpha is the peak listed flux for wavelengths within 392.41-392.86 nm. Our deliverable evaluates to 188.3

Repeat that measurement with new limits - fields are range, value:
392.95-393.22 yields 171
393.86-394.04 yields 175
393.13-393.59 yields 181.8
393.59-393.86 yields 182.8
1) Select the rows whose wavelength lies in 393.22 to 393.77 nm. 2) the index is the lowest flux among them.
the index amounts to 171.1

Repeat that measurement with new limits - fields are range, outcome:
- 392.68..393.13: 168.6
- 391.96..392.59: 178.2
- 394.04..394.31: 170.9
